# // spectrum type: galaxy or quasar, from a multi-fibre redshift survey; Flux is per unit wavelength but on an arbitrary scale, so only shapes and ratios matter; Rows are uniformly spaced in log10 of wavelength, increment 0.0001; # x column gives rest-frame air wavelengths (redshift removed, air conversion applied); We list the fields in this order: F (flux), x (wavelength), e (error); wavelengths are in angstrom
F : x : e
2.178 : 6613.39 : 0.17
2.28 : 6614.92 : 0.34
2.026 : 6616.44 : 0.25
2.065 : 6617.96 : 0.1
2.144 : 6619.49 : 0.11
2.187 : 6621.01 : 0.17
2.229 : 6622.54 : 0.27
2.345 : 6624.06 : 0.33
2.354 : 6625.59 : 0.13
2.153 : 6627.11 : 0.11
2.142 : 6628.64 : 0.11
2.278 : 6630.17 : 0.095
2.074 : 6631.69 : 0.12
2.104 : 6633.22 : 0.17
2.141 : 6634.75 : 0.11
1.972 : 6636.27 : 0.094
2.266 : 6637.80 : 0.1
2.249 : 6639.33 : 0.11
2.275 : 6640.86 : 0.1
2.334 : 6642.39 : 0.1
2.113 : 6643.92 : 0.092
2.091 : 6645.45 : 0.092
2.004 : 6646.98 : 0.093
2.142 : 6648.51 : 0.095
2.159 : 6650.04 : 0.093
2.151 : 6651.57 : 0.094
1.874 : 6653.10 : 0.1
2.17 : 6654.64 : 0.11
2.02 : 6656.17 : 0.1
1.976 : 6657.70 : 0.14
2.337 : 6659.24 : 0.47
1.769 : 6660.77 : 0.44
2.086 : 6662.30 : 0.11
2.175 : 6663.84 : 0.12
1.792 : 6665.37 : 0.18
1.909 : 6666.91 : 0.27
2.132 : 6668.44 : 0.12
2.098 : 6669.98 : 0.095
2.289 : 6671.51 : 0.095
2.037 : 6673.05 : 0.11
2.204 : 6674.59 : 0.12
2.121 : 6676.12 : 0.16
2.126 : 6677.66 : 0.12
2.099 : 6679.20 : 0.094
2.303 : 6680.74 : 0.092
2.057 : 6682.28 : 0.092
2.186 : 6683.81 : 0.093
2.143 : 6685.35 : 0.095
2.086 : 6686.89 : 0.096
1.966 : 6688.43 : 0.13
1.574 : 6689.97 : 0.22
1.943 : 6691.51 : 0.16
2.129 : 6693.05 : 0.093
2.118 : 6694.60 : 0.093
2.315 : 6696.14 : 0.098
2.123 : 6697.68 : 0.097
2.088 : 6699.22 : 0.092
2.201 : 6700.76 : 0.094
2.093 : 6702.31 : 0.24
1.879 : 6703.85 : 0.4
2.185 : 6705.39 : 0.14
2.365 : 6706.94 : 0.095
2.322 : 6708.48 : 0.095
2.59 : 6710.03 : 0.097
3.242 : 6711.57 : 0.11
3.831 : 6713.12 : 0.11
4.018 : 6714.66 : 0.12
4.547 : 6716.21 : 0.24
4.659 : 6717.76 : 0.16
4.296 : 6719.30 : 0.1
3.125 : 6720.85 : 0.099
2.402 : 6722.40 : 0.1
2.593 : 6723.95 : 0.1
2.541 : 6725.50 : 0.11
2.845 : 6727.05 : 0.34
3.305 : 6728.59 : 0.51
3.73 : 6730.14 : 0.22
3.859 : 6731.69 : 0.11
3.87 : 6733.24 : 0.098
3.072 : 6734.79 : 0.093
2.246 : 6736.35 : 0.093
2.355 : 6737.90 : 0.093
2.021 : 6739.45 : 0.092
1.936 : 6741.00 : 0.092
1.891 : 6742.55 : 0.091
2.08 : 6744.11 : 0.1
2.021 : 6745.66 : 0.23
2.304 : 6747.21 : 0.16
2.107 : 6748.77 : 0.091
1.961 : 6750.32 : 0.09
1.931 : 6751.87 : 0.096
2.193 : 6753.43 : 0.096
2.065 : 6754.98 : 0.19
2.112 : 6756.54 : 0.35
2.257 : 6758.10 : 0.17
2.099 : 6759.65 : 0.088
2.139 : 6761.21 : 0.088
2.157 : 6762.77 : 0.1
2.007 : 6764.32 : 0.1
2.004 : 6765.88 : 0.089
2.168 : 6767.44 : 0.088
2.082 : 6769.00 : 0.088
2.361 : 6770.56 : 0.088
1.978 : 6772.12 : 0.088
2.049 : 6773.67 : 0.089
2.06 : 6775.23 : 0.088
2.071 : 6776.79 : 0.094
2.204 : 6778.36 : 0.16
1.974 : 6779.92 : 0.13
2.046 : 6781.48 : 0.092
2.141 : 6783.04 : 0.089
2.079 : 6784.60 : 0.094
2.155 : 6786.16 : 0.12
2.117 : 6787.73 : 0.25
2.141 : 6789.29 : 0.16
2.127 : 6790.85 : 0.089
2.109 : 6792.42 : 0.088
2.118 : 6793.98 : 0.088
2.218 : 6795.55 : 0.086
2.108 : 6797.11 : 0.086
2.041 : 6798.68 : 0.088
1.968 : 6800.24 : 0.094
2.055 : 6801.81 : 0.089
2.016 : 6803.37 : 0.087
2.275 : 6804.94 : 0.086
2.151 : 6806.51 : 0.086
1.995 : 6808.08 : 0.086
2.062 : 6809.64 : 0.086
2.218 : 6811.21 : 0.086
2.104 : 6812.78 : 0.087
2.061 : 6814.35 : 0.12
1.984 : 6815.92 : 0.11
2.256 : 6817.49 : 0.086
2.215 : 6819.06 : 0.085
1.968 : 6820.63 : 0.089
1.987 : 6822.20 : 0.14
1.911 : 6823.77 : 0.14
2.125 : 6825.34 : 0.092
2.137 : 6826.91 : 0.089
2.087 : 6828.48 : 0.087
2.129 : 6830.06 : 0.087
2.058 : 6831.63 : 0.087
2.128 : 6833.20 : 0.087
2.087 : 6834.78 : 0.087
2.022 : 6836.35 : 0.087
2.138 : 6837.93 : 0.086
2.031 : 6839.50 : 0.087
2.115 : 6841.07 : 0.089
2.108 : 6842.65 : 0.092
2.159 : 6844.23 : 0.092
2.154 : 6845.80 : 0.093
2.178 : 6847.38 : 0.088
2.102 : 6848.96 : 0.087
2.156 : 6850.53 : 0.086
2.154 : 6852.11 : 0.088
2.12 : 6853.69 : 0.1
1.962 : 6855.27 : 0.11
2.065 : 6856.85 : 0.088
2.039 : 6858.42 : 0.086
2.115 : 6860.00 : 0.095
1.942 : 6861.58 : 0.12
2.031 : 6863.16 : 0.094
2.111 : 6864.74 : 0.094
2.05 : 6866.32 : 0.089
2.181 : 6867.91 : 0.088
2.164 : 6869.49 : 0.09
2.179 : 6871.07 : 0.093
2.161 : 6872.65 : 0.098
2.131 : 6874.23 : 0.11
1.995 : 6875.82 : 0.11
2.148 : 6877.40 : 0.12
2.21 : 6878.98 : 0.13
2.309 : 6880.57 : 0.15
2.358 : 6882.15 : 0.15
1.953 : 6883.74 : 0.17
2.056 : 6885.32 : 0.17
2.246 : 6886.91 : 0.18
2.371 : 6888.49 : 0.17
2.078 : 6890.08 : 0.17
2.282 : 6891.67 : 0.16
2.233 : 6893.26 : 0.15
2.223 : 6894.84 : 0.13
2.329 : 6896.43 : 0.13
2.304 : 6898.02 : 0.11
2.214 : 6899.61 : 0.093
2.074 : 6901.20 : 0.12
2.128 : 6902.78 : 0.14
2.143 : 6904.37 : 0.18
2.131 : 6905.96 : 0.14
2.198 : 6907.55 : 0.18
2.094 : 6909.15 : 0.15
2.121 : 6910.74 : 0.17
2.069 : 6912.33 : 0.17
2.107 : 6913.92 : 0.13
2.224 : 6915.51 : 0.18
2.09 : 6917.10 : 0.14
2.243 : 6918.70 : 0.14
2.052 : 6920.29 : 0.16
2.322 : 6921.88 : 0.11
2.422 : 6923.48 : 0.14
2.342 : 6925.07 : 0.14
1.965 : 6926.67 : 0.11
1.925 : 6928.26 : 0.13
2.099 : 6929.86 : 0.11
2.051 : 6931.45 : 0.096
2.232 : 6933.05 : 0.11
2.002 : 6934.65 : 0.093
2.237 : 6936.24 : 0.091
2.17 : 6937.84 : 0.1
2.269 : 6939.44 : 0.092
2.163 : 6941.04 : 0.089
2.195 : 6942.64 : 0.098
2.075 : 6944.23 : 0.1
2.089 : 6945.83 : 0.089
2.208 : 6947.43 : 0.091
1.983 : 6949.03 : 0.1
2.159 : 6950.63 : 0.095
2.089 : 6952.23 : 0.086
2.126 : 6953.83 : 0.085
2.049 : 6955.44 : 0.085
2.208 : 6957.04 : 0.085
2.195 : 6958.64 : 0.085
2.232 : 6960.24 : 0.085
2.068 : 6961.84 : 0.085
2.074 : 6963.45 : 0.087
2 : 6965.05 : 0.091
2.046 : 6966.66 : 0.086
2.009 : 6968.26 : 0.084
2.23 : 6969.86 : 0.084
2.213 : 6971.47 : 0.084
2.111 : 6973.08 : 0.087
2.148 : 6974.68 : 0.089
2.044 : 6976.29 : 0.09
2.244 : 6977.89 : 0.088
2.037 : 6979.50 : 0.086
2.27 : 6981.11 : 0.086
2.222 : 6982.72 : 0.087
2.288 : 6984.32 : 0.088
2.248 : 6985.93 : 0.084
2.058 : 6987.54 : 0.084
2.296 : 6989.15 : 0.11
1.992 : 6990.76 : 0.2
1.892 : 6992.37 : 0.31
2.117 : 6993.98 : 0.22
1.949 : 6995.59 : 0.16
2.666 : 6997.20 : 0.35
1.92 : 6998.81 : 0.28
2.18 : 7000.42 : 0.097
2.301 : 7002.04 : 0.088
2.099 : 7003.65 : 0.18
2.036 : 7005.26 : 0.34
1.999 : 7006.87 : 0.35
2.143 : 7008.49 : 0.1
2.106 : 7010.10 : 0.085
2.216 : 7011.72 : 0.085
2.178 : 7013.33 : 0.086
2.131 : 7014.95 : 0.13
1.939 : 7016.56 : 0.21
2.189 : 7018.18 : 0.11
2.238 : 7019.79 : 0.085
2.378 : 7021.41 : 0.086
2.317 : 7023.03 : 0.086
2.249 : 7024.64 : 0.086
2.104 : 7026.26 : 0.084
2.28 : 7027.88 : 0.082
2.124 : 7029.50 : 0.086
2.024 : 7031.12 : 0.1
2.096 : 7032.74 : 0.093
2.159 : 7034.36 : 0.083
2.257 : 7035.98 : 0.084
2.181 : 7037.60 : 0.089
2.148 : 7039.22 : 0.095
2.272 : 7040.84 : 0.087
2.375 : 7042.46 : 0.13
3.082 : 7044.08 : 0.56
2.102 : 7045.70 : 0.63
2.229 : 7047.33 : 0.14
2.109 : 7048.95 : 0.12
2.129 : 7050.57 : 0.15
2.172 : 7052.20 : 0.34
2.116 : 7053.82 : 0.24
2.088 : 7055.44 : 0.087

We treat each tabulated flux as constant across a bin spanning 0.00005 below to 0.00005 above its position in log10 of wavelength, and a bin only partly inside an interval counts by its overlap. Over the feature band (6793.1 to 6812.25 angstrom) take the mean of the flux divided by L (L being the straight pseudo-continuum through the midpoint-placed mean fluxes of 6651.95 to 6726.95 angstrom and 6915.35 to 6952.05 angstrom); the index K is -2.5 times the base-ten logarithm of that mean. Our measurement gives 0.09 mag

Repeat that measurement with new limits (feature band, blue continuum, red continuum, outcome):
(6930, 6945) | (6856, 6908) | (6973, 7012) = -0.002 mag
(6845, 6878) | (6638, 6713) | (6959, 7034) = 0.024 mag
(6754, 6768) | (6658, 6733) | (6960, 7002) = 0.155 mag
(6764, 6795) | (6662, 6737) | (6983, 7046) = 0.178 mag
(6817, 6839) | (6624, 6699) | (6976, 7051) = 0.030 mag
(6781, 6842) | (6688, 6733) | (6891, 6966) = 0.194 mag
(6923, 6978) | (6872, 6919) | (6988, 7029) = 0.017 mag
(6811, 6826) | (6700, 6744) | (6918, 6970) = 0.234 mag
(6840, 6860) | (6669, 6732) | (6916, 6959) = 0.099 mag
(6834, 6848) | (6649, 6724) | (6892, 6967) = 0.063 mag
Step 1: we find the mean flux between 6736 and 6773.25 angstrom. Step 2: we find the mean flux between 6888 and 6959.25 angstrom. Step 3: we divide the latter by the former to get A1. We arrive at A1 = 1.0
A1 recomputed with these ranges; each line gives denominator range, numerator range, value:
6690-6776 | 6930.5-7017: 0.85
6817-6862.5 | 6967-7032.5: 1.03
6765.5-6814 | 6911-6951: 1.02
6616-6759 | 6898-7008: 0.91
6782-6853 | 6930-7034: 1.02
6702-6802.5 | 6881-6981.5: 0.88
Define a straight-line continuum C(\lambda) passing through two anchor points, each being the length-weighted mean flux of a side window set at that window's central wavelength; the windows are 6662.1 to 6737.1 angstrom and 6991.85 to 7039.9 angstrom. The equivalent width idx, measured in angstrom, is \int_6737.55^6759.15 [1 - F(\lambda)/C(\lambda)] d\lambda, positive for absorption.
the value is 3.7 angstrom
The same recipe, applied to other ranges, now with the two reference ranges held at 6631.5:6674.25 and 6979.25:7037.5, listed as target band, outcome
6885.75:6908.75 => -0.71 angstrom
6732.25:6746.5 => -2.00 angstrom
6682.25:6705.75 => 0.44 angstrom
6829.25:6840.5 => 0.24 angstrom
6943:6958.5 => 0.25 angstrom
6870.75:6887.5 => -0.15 angstrom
